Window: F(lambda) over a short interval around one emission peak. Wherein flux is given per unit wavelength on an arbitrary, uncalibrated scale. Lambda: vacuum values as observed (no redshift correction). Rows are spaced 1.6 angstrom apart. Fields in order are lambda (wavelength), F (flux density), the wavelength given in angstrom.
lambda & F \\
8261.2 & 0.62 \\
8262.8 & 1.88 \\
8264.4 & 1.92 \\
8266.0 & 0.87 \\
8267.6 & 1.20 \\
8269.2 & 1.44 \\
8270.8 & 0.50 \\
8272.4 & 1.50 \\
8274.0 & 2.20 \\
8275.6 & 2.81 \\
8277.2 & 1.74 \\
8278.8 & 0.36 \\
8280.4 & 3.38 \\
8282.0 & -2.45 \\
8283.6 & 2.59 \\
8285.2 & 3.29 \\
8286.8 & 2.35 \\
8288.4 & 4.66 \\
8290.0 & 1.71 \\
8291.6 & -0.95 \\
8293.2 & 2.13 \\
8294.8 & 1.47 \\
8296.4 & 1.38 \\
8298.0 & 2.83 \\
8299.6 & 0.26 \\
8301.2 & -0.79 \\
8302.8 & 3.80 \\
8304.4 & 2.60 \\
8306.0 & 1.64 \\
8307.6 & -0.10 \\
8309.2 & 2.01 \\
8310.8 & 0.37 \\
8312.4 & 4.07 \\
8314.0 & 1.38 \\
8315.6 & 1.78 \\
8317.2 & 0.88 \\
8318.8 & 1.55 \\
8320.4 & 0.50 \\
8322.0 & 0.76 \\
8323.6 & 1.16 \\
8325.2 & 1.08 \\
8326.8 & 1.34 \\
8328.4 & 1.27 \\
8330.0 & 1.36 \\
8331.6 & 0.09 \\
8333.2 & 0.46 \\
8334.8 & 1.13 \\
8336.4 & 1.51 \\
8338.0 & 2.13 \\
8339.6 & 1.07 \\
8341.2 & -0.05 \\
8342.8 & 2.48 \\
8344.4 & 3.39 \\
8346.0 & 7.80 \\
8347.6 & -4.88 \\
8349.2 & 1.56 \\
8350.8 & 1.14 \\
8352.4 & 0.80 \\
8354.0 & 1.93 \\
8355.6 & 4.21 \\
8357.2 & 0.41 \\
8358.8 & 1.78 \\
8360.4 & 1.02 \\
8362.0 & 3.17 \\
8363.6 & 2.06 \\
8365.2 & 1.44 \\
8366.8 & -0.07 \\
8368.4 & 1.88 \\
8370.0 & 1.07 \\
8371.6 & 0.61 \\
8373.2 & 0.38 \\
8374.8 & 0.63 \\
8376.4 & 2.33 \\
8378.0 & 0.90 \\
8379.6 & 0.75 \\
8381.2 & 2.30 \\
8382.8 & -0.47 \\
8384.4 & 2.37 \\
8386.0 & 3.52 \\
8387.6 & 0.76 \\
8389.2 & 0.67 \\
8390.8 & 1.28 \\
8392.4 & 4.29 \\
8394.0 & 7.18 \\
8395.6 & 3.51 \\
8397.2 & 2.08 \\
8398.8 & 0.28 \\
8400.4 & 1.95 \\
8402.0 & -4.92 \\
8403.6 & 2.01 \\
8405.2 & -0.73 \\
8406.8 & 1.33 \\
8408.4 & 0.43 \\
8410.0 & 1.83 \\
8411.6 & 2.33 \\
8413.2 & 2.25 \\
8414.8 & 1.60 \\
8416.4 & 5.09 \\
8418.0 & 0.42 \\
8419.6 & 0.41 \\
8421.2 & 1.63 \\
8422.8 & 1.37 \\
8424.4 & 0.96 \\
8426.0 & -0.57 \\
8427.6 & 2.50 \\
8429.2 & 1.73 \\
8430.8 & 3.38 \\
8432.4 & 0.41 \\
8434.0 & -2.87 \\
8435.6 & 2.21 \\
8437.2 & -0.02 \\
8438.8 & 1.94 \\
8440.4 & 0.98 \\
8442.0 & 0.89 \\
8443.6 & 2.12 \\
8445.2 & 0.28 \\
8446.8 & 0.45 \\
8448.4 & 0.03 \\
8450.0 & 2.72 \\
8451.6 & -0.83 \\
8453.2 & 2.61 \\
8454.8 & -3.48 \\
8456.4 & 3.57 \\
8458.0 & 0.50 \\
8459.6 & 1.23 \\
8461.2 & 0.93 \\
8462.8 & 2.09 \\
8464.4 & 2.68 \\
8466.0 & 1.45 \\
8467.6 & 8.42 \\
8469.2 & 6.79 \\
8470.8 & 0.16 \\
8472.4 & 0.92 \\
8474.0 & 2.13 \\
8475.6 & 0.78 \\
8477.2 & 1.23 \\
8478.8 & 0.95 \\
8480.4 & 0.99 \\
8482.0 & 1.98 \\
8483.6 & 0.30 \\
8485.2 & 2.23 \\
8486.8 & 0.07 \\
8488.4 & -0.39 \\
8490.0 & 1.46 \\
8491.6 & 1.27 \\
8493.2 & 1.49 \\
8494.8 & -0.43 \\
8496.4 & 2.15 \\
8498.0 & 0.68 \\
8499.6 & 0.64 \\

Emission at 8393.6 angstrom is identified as Hgamma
